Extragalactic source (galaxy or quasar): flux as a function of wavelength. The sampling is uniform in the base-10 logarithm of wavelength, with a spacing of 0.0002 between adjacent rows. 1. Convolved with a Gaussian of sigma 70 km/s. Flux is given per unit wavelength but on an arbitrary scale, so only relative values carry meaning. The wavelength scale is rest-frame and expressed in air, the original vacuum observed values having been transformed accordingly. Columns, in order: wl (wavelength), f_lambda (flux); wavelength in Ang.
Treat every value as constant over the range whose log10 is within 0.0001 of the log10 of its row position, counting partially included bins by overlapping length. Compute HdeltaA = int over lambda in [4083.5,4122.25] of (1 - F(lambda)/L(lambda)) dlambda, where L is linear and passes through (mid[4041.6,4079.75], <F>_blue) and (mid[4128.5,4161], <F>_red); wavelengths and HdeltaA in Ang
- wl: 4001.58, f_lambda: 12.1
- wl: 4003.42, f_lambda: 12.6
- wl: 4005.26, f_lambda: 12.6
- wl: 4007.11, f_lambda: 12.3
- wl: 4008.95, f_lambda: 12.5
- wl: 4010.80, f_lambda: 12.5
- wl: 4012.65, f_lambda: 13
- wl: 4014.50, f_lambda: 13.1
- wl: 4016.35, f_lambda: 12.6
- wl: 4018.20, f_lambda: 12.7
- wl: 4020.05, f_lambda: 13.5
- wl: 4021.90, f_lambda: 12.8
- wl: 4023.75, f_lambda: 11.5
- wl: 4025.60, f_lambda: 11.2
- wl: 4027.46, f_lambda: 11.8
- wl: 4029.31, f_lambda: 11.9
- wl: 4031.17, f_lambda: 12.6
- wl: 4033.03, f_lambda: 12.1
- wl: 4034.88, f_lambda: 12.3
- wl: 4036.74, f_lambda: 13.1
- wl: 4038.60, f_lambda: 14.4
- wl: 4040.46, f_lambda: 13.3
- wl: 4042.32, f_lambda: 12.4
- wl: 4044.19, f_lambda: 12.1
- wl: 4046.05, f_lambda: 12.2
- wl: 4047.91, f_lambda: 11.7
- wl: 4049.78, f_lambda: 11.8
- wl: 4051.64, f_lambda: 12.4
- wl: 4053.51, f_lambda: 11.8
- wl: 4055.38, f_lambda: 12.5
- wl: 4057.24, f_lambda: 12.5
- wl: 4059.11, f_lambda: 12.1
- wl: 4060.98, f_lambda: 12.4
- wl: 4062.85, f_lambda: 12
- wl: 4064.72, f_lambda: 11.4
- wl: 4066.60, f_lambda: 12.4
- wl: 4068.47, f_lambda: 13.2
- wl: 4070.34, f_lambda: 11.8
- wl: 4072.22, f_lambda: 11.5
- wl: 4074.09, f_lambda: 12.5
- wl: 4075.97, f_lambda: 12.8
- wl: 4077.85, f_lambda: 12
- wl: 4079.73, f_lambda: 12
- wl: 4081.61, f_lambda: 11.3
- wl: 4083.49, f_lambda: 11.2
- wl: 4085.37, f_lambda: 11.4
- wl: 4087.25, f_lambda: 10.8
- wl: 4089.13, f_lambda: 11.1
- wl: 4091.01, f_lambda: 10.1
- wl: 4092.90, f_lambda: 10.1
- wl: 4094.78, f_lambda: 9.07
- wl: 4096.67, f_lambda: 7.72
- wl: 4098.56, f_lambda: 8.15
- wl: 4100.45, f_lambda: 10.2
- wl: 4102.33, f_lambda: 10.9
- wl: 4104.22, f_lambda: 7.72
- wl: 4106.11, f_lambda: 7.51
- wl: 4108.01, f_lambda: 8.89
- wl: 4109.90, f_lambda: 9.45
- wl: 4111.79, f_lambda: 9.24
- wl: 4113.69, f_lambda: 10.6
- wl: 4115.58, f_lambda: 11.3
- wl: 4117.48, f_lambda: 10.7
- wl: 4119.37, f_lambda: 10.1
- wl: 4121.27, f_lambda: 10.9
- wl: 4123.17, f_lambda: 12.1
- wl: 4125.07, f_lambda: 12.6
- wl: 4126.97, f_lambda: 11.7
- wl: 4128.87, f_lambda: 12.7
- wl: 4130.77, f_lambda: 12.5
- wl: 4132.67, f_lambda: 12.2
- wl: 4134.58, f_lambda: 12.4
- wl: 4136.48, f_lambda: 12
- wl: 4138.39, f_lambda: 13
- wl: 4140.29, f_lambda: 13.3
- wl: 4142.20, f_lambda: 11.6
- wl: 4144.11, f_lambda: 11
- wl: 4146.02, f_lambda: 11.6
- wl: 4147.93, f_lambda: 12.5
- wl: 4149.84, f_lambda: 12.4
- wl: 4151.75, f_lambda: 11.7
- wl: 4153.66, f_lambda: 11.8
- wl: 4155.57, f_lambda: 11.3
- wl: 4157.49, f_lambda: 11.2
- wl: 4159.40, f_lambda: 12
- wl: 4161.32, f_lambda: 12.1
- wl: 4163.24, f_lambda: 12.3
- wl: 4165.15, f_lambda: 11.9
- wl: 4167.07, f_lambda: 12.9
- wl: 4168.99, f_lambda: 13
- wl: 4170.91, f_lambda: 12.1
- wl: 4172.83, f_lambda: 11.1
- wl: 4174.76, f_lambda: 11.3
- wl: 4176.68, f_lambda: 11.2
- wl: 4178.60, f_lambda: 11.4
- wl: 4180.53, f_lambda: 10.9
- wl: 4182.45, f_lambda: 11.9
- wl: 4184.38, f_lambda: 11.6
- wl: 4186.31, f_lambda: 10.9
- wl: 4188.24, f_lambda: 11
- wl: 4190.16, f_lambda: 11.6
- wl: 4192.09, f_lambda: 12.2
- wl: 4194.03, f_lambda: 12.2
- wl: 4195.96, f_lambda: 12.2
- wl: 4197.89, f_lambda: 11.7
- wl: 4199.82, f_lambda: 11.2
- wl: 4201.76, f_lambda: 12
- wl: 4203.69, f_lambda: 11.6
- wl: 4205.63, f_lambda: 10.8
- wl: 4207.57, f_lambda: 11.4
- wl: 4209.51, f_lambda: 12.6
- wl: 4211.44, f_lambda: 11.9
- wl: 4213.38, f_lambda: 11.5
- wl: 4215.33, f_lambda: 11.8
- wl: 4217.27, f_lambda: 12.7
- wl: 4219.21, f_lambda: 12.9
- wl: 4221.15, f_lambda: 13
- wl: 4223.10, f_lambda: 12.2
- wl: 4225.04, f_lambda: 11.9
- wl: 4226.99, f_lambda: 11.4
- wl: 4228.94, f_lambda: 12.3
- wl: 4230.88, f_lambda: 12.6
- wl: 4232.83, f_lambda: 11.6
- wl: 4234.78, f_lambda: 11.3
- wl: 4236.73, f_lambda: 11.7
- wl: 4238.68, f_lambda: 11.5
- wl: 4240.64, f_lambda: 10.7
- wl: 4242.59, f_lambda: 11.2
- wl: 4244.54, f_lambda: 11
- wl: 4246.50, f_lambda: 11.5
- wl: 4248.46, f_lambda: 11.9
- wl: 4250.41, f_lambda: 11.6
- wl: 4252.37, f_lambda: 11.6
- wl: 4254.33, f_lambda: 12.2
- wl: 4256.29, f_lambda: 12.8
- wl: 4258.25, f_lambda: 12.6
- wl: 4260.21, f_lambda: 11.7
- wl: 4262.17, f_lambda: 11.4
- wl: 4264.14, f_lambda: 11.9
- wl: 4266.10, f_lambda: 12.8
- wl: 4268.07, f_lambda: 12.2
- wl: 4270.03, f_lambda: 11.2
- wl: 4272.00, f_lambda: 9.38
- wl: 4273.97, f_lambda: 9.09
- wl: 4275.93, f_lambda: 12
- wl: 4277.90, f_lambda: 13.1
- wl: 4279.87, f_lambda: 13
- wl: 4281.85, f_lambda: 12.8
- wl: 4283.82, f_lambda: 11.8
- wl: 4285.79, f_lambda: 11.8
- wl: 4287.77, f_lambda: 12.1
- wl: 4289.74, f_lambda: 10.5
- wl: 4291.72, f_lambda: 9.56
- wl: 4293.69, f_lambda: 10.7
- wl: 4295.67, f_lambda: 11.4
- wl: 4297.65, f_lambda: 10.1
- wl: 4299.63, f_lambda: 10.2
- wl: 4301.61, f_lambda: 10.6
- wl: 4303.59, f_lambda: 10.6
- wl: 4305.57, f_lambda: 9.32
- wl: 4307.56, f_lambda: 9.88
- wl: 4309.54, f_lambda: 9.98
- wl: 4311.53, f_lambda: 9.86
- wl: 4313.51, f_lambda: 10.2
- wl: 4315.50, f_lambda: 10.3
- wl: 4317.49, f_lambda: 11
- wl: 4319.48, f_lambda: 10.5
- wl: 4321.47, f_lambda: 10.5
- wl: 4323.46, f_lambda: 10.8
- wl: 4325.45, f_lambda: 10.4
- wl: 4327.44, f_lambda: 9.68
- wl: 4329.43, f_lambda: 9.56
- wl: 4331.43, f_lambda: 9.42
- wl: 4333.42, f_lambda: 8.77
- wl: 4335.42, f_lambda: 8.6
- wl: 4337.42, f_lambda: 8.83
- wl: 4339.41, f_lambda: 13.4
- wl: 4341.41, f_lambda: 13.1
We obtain 7.3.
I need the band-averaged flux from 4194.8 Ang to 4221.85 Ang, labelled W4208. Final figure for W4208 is 11.9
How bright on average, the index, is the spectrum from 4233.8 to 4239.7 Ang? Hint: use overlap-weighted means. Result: 11.5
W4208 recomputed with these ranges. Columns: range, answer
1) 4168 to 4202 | 11.6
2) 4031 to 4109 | 11.4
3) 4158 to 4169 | 12.3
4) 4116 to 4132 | 11.7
